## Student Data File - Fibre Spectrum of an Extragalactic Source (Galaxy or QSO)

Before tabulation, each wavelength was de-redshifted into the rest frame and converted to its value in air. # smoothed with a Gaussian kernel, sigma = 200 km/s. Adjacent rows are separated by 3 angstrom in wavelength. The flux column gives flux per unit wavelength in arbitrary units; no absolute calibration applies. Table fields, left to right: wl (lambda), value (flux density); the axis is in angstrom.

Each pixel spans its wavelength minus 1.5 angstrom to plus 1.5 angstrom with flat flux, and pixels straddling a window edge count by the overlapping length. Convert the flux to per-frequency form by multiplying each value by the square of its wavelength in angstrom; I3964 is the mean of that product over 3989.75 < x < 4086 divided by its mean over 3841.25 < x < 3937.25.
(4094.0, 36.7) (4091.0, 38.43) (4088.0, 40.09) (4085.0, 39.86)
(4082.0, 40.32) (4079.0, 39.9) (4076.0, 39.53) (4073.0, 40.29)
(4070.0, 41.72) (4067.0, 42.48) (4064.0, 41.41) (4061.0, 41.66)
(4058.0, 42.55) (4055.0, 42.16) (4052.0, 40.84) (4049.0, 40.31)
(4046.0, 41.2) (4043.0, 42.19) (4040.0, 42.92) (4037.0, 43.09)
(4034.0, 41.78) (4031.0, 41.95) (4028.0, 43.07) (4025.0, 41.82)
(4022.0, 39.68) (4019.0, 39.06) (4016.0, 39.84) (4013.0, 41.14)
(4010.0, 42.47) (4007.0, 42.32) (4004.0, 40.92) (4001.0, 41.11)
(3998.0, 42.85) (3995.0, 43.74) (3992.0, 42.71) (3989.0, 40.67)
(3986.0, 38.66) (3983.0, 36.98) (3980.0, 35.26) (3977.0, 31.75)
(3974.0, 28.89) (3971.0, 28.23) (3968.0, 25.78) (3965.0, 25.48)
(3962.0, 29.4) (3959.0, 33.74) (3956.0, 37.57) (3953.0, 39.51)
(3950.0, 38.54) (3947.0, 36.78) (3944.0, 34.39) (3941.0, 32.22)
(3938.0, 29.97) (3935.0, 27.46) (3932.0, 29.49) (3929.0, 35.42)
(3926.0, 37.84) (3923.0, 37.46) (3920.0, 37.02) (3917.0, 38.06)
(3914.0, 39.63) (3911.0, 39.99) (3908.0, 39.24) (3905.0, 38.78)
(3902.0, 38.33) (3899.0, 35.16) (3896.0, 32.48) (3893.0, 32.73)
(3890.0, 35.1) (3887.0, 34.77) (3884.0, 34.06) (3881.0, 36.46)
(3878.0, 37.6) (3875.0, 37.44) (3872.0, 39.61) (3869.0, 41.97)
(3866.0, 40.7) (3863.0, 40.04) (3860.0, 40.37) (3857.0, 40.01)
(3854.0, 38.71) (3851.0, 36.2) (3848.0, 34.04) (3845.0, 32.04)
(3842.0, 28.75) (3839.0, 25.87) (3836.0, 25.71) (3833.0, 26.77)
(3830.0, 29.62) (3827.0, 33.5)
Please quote 1.23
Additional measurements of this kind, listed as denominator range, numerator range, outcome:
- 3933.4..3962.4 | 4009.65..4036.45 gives 1.25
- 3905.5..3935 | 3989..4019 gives 1.19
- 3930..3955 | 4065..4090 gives 1.29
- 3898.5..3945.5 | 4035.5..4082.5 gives 1.24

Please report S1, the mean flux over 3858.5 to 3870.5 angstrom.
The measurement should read 40.8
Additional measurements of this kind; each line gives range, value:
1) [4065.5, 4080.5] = 40.8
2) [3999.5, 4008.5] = 41.5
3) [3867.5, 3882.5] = 38.6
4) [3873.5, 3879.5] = 37.5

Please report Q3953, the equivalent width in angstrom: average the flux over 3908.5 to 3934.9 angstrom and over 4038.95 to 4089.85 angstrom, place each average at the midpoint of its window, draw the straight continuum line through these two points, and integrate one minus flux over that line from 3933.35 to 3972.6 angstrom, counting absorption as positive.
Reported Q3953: 5.5 angstrom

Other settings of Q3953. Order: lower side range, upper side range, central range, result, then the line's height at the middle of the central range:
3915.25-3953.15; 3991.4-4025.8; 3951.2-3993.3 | 4.8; 38.2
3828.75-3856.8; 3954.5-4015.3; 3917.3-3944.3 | 0.7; 34.5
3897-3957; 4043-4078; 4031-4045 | -0.7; 40.4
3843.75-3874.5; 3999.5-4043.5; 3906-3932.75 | 1.5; 39.6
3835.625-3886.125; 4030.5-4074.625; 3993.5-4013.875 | -0.9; 40.3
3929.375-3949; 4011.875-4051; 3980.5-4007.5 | -2.3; 37.6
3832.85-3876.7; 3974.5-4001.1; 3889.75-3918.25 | -0.2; 36.7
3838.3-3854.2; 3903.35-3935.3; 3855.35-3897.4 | -4.0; 34.2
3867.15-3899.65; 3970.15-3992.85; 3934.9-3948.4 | 1.2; 35.7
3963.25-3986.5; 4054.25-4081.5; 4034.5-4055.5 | -1.7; 38.7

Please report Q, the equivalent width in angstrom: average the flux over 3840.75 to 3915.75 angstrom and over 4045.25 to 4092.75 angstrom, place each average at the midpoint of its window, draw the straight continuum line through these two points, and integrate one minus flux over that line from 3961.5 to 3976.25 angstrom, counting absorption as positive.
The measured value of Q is 4.2 angstrom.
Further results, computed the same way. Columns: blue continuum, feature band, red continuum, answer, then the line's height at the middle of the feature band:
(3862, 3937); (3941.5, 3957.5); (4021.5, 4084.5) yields 0.5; 38.2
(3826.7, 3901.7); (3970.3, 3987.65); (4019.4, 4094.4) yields 2.2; 38.6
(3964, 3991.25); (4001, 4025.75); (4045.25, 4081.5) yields -3.2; 36.3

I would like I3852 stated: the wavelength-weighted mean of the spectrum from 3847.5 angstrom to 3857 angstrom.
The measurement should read 37.1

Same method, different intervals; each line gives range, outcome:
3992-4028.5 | 41.5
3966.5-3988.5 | 32.6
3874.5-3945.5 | 35.4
